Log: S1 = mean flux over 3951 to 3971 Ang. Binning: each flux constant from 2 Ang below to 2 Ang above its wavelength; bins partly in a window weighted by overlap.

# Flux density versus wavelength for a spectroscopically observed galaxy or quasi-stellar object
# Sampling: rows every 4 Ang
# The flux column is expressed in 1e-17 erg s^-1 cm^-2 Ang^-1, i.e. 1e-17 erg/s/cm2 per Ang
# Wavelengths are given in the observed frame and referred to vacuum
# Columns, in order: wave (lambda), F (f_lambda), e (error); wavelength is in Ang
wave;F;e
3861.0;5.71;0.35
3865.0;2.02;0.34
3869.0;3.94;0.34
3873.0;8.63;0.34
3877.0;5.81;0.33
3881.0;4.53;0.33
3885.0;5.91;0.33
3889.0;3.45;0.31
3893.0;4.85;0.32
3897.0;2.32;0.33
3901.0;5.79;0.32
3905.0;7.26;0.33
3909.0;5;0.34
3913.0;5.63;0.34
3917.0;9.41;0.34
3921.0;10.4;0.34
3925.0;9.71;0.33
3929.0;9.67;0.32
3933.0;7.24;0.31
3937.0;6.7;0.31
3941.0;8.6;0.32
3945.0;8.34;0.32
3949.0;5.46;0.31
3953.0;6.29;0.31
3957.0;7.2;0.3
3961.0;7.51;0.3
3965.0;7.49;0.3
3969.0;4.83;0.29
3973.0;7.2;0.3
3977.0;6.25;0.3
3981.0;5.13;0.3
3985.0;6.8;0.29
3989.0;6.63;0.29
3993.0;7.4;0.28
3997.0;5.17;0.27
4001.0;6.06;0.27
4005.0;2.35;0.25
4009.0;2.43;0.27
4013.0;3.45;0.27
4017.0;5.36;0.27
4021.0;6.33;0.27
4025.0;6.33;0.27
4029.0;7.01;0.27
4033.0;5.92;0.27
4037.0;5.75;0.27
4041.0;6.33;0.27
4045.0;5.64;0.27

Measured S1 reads 6.66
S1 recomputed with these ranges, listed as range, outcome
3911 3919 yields 7.52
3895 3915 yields 5.2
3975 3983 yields 5.69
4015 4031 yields 6.26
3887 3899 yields 3.54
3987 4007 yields 5.52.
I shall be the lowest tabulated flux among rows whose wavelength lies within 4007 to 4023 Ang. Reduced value 2.43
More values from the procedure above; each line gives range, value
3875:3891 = 3.45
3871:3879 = 5.81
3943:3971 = 4.83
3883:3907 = 2.32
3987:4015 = 2.35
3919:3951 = 5.46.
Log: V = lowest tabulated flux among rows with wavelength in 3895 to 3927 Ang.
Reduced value 2.32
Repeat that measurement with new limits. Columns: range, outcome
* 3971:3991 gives 5.13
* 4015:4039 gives 5.36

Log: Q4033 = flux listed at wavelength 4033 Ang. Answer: 5.92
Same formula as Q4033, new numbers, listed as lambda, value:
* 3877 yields 5.81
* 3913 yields 5.63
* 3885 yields 5.91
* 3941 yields 8.6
